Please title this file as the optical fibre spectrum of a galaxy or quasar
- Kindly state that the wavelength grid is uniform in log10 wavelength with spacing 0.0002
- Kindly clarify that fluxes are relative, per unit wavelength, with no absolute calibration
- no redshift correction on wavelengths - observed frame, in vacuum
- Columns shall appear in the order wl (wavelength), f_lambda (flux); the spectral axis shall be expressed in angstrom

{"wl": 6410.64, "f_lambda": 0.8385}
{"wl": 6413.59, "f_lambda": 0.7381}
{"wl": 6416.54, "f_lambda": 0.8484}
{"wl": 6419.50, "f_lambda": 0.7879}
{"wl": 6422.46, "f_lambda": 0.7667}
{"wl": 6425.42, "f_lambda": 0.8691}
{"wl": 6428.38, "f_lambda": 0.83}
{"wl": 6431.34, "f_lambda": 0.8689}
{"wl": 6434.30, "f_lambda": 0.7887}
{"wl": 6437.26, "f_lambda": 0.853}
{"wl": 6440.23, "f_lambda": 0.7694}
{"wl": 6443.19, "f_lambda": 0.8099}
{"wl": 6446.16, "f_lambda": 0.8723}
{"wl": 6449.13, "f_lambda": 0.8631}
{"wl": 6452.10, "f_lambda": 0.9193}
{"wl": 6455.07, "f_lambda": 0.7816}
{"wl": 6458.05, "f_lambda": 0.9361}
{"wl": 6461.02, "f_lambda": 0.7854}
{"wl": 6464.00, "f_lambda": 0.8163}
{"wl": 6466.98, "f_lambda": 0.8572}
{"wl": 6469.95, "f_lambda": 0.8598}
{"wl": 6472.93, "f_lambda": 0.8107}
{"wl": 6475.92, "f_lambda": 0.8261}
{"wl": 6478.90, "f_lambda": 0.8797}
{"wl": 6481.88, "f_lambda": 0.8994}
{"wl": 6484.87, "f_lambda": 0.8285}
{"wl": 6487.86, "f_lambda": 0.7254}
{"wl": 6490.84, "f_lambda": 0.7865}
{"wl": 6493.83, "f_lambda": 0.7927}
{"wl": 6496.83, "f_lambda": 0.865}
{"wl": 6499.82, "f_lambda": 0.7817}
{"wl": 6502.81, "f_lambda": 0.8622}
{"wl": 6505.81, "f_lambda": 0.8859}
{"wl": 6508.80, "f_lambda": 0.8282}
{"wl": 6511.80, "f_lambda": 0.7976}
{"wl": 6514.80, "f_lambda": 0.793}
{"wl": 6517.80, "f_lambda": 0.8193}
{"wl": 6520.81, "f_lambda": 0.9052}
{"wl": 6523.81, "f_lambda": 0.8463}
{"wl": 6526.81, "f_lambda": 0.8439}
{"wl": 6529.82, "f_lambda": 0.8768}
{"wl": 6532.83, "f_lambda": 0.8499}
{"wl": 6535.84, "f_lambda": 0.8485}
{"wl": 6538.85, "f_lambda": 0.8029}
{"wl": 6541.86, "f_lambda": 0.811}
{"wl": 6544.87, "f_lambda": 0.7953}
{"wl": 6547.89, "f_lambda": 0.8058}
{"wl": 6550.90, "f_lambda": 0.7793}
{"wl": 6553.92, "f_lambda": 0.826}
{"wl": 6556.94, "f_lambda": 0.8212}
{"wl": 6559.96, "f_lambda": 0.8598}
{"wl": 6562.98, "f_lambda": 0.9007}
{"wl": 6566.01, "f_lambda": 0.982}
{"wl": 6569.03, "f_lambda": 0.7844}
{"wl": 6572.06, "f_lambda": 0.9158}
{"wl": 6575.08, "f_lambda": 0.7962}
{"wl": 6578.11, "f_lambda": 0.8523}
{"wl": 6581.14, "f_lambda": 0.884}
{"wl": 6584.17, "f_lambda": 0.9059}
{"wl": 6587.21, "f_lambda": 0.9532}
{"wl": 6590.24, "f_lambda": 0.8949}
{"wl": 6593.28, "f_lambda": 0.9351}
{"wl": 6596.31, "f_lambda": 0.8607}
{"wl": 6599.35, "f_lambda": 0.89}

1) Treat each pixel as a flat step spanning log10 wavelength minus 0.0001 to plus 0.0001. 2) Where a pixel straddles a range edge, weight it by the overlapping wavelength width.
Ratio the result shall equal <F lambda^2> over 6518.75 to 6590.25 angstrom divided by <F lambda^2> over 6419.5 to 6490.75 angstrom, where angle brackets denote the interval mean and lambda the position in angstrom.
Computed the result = 1.1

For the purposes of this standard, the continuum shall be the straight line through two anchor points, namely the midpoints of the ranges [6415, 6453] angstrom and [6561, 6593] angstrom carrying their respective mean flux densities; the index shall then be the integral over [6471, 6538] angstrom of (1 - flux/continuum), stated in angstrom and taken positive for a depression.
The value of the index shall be 2.0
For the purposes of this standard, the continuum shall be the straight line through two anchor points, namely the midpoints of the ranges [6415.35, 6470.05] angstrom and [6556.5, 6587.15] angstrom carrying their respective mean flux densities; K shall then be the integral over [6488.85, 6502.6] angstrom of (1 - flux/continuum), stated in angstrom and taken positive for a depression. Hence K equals 0.7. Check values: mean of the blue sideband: 0.835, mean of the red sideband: 0.876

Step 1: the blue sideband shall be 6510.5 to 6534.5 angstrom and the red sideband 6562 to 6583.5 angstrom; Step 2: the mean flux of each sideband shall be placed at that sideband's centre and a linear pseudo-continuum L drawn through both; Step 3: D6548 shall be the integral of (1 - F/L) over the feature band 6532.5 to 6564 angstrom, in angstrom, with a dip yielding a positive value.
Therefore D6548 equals 1.2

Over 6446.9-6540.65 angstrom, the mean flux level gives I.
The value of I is 0.838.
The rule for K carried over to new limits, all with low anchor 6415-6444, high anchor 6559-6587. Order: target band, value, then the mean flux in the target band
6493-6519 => 0.78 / 0.826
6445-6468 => -0.64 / 0.853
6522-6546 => 0.76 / 0.836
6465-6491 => 0.22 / 0.833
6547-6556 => 0.68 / 0.805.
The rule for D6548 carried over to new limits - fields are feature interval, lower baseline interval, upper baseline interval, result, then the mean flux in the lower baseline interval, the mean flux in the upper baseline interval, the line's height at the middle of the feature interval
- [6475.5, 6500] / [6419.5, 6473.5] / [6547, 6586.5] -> 0.6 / 0.836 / 0.858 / 0.843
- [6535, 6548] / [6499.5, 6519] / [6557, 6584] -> 0.6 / 0.827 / 0.871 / 0.85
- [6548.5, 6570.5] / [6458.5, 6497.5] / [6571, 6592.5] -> 0.6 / 0.828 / 0.887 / 0.874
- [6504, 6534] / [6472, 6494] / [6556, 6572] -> 0.0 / 0.82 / 0.875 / 0.845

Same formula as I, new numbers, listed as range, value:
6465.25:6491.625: 0.832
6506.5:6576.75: 0.839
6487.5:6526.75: 0.826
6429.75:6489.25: 0.838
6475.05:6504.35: 0.825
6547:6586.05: 0.857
